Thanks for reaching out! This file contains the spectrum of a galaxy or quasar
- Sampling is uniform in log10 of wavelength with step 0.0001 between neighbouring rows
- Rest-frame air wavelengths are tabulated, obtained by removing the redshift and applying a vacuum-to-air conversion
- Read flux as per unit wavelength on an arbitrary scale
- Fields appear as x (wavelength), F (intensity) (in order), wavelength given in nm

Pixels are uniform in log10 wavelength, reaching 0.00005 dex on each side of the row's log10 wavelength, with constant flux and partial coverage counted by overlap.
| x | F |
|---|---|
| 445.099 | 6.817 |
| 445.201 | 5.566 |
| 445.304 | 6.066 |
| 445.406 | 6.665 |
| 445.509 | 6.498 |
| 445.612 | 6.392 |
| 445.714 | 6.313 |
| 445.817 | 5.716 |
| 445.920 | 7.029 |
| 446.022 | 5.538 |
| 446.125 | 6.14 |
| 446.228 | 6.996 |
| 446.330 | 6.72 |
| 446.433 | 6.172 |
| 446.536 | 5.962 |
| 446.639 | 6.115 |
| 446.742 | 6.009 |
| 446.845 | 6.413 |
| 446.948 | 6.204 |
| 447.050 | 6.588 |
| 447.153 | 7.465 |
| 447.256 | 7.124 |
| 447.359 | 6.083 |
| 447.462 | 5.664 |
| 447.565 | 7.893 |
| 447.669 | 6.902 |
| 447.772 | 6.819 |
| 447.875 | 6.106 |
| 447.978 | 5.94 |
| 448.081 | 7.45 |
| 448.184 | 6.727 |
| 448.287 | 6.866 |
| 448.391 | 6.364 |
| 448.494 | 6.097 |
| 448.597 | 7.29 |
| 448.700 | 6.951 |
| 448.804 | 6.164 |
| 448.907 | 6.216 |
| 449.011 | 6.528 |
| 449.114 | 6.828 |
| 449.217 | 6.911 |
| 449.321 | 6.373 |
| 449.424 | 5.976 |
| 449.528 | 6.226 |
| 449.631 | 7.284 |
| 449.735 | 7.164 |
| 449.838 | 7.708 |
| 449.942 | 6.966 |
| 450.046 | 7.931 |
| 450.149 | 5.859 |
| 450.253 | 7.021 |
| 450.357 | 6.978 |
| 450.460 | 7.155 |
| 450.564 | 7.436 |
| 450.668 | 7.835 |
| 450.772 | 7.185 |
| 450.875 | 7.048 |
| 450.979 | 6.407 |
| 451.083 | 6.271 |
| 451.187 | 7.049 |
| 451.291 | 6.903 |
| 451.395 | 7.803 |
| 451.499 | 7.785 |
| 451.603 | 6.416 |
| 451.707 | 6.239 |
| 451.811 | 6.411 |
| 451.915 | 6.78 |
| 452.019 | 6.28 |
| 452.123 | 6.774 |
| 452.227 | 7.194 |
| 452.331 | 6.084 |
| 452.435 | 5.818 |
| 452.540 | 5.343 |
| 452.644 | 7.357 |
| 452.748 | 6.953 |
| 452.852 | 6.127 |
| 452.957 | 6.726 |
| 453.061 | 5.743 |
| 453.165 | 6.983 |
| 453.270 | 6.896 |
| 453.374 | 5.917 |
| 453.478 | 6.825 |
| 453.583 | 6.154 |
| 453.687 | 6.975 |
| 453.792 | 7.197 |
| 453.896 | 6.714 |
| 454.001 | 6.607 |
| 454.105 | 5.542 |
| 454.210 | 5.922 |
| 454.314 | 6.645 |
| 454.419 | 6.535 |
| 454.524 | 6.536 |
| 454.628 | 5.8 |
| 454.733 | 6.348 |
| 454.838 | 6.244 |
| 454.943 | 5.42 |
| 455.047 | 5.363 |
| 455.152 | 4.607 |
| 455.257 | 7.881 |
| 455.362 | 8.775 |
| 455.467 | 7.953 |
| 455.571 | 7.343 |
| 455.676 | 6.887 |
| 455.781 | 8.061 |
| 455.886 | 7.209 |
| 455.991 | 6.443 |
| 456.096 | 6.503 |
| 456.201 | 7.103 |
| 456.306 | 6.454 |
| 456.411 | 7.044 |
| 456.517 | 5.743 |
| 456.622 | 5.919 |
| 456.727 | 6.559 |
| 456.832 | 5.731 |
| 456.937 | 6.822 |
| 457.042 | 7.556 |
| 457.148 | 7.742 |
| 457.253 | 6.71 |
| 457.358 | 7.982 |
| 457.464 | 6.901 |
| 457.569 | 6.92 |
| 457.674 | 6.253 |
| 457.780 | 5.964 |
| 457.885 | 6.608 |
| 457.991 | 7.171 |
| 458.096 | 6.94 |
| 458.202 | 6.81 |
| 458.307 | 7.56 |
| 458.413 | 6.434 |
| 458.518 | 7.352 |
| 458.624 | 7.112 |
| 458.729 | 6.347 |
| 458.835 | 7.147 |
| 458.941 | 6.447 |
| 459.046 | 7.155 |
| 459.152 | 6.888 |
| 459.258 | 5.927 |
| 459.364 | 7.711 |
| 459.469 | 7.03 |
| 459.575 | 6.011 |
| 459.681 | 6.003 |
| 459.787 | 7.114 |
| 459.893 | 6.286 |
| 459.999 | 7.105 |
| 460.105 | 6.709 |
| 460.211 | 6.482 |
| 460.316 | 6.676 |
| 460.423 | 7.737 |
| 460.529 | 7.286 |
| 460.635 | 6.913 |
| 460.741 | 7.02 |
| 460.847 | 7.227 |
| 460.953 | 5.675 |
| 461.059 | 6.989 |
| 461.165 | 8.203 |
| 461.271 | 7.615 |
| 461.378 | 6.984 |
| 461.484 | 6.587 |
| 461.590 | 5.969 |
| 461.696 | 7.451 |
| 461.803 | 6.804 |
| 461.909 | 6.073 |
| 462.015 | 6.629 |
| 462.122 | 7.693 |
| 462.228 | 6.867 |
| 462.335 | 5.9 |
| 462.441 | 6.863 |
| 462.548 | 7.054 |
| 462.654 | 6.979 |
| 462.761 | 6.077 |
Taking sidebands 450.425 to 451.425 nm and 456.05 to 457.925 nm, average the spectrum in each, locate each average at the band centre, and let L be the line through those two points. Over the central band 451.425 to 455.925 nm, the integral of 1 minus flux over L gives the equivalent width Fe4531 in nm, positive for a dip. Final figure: 0.20 nm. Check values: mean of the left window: 7.09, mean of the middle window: 6.6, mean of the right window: 6.7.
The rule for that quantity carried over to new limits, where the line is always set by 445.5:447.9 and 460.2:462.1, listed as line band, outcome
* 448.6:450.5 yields -0.073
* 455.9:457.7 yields 0.011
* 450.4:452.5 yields -0.071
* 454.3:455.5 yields 0.043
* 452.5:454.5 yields 0.056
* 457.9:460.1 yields 0.012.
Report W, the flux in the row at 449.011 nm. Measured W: 6.528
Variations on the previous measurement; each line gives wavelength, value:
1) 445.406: 6.665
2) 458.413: 6.434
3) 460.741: 7.02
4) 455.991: 6.443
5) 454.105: 5.542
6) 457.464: 6.901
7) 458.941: 6.447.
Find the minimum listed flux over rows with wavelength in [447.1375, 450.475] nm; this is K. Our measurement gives 5.664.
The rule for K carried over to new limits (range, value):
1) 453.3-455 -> 5.42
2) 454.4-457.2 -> 4.607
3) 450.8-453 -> 5.343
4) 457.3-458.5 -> 5.964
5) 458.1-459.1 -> 6.347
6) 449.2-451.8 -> 5.859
